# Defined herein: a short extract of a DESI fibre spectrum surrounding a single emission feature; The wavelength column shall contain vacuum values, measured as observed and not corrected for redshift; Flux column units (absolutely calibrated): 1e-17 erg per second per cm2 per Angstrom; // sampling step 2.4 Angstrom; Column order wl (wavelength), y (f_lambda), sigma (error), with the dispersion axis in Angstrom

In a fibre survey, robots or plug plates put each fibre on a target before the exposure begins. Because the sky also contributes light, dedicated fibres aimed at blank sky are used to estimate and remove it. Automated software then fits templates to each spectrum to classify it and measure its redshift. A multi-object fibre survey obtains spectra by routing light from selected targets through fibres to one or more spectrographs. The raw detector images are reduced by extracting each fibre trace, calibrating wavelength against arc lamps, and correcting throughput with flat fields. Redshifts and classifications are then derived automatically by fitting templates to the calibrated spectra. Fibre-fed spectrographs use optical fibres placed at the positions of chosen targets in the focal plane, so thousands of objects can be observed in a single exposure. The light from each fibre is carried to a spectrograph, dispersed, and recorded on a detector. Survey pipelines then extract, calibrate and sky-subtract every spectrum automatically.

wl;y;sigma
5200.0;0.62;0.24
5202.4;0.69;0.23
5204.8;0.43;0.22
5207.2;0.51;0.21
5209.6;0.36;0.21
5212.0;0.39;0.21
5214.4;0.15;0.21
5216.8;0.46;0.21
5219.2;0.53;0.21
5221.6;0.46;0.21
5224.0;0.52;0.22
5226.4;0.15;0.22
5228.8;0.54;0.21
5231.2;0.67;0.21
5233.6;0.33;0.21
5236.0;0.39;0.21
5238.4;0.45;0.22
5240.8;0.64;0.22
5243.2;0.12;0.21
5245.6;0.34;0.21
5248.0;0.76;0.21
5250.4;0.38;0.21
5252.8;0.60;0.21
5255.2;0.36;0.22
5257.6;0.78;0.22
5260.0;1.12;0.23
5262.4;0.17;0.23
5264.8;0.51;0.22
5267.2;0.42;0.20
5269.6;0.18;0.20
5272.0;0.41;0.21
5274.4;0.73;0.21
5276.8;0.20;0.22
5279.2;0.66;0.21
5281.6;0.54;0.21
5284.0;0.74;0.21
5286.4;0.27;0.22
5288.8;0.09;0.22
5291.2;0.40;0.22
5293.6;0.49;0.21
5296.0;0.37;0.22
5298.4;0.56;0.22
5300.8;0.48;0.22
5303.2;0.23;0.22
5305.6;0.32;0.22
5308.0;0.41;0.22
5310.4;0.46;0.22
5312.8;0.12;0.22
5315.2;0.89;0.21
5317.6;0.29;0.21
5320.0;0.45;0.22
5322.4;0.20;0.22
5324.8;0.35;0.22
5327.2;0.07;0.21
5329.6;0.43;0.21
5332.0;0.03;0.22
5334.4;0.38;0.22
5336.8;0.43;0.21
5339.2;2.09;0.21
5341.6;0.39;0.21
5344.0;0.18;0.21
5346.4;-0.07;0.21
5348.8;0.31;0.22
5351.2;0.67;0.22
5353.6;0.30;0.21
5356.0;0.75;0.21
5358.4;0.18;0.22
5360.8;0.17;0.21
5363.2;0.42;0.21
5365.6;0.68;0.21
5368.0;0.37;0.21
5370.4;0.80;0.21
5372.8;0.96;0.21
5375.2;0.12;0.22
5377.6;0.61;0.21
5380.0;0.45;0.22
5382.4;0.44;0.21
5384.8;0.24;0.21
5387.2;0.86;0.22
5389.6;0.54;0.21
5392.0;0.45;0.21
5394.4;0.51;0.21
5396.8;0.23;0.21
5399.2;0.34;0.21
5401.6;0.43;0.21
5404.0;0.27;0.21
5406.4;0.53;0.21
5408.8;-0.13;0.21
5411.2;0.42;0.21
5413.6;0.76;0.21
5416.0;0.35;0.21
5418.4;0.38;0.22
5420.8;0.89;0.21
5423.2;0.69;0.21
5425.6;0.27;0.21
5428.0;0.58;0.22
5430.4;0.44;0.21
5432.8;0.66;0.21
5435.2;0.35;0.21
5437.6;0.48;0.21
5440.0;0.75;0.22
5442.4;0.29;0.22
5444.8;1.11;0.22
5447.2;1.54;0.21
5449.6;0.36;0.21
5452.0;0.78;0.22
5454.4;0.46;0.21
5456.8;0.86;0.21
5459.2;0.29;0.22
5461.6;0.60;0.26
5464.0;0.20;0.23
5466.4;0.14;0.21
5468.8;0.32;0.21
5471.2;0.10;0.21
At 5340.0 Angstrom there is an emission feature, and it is H-beta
